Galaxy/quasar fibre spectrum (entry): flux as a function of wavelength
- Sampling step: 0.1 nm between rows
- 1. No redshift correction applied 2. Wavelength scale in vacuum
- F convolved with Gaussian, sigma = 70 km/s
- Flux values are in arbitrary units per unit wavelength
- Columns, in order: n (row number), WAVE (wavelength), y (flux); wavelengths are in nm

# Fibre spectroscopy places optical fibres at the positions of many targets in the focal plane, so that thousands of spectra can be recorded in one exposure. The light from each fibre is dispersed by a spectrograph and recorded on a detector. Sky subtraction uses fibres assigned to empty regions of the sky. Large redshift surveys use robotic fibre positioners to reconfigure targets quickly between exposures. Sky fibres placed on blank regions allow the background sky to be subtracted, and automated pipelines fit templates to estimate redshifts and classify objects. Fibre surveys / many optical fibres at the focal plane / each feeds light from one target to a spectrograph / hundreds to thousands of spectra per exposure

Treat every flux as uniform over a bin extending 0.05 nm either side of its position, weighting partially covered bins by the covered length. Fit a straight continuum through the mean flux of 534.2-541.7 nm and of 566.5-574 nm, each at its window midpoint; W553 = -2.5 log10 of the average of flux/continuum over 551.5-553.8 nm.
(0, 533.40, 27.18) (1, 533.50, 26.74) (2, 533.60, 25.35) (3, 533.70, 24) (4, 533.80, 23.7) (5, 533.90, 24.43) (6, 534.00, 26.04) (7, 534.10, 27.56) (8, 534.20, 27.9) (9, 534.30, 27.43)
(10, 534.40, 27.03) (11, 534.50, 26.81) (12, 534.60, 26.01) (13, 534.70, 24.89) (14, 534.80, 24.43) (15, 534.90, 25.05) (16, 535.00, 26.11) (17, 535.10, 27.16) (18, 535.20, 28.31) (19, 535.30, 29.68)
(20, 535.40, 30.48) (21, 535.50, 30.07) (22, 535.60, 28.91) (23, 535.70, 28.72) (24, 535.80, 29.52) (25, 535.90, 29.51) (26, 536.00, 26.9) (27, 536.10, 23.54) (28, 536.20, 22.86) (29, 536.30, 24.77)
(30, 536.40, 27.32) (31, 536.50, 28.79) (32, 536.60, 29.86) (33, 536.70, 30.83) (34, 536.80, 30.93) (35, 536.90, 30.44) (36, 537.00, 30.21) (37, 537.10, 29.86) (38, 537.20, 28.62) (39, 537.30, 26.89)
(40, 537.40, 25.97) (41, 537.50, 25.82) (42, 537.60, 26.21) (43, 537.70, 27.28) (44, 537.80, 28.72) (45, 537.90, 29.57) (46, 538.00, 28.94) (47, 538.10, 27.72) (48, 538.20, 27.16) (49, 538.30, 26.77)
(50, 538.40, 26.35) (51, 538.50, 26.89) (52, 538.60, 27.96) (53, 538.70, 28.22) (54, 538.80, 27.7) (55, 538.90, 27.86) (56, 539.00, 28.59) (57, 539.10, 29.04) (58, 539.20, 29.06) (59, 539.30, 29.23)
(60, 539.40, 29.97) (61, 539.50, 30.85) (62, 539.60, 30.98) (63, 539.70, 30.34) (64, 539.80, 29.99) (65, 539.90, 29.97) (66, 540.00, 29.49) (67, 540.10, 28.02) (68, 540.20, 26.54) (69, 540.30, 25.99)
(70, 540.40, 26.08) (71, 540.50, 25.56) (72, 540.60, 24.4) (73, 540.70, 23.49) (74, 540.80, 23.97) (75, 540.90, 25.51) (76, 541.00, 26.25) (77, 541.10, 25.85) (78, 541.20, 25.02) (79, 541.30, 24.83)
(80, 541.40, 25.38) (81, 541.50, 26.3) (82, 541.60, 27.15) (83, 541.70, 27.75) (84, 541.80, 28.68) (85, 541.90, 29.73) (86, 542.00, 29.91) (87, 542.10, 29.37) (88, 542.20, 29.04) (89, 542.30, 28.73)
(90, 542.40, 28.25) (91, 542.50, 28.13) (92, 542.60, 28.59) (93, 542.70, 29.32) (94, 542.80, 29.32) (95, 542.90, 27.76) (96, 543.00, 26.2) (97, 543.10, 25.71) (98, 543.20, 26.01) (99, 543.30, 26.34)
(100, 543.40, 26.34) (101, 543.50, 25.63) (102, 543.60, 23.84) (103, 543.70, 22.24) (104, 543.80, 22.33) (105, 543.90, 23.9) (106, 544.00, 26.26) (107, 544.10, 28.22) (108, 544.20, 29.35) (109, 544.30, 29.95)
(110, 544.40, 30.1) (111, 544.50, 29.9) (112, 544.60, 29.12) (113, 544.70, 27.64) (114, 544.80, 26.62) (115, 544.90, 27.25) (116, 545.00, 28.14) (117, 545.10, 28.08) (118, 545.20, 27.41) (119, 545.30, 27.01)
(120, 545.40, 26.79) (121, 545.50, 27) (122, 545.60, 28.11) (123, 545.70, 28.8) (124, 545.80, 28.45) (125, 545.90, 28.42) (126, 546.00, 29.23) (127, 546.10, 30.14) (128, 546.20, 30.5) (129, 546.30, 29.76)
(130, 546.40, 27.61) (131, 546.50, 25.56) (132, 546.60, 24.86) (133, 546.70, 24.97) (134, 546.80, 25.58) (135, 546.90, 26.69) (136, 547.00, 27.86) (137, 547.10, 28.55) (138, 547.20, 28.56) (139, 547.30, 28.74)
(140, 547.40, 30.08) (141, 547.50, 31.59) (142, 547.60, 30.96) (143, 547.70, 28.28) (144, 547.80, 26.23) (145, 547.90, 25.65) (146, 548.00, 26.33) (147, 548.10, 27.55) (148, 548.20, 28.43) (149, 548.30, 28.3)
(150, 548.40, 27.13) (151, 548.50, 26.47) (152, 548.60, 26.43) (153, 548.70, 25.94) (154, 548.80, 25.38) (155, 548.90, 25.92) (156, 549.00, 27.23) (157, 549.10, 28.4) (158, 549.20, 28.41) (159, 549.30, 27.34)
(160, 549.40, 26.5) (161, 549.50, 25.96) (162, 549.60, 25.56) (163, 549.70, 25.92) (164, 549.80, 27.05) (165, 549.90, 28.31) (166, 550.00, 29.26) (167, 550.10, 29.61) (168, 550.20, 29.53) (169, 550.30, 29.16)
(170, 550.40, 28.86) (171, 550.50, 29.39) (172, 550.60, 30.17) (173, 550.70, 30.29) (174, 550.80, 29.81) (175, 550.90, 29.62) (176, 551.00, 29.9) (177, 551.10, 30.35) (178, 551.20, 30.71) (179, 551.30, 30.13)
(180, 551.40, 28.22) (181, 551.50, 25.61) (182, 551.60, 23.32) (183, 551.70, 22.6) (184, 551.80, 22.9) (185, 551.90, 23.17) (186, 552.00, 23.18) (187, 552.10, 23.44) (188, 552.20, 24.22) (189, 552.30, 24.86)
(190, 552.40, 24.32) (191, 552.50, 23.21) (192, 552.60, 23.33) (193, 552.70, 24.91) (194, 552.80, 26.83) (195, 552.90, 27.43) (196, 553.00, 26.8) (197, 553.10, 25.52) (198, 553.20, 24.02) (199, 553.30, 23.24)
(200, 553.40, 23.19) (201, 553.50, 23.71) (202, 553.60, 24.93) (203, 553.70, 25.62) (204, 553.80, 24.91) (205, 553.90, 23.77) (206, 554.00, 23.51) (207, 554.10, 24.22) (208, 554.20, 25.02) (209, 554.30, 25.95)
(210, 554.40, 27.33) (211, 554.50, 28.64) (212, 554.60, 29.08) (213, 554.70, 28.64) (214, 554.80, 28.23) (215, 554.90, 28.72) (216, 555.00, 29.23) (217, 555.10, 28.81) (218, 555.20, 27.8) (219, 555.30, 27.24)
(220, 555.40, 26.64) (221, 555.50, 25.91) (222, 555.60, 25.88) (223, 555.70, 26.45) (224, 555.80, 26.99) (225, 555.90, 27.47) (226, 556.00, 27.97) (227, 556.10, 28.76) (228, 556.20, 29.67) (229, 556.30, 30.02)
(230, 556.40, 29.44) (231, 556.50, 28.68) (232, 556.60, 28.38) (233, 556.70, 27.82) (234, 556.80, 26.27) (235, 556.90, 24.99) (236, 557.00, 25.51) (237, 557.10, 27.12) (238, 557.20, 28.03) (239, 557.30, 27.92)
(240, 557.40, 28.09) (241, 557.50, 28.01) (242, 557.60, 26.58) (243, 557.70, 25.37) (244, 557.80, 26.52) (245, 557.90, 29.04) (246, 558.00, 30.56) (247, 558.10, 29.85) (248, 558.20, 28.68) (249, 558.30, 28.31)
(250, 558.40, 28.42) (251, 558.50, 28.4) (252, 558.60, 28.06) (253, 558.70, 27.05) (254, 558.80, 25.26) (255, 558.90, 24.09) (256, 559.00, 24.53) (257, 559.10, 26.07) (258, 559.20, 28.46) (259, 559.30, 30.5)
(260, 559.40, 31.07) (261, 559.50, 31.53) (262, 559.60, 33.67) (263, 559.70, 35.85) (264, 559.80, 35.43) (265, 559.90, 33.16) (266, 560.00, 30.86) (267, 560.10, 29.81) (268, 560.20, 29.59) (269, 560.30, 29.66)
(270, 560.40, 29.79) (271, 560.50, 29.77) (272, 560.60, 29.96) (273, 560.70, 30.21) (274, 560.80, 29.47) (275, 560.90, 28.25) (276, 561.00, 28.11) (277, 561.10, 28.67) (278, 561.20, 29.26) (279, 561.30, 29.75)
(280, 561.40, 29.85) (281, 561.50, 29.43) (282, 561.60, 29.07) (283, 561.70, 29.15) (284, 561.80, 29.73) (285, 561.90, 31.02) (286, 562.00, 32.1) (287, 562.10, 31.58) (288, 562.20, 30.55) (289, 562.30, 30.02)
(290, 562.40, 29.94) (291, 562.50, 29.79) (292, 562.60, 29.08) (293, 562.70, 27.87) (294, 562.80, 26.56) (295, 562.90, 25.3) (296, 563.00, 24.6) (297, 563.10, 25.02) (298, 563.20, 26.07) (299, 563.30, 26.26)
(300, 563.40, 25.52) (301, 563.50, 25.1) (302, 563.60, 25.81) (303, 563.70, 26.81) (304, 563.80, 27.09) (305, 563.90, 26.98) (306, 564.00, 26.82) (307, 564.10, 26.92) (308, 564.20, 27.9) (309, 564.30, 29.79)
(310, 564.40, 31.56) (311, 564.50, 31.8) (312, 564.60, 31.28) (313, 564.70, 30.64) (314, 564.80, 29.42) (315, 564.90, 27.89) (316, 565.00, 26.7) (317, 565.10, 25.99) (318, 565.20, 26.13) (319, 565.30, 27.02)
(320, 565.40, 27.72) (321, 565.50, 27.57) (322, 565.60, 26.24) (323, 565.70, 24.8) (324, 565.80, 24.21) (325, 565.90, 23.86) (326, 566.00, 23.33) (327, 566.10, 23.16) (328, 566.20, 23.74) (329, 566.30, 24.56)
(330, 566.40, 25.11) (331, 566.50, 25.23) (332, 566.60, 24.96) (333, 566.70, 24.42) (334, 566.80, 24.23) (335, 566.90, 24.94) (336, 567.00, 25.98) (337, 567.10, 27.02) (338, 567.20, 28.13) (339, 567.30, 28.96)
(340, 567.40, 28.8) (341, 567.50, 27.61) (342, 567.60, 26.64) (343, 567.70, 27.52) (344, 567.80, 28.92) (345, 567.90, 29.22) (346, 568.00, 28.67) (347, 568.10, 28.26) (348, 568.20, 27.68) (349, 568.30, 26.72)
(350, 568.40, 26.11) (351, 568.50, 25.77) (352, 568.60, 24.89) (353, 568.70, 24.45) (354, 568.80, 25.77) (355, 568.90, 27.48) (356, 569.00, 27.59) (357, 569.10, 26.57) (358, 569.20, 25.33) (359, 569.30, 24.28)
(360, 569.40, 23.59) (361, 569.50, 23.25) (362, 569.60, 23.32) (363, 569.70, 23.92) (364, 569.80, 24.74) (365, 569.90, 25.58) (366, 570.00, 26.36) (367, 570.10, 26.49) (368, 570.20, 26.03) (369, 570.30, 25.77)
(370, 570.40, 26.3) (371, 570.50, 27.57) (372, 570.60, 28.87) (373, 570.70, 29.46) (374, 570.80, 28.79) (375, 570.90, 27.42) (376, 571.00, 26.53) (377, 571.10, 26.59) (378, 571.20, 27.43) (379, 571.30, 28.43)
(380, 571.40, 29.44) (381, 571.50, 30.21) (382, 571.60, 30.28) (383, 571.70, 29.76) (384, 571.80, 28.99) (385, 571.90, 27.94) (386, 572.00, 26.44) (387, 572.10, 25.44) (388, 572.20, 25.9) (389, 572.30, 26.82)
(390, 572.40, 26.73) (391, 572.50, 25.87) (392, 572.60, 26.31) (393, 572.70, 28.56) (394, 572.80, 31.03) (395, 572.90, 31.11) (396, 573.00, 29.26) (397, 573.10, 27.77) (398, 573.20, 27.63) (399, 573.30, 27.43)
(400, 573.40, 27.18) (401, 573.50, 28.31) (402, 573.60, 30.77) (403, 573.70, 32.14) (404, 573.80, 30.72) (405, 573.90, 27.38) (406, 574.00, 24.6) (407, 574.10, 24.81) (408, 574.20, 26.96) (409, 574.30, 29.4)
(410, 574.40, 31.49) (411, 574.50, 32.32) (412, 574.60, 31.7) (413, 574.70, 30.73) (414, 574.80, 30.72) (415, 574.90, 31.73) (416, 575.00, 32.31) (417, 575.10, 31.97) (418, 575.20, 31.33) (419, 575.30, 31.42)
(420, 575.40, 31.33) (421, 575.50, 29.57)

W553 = 0.13 mag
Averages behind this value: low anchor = 27.6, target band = 24.3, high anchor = 27.2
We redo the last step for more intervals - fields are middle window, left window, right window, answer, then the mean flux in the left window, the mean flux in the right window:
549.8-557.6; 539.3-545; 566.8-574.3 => 0.02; 27.3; 27.2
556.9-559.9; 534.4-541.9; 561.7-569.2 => -0.05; 27.6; 27.2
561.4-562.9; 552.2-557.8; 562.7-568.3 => -0.11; 26.5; 26.8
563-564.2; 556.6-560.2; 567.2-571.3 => 0.06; 28.6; 26.7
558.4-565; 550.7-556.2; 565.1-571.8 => -0.10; 26.3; 26.5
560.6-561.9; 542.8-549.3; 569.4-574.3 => -0.07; 27.4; 27.5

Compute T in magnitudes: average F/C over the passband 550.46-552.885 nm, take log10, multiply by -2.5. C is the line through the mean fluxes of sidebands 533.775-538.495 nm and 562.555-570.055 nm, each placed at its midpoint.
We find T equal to 0.02 mag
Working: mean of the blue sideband 27.5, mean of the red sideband 26.5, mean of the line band 26.4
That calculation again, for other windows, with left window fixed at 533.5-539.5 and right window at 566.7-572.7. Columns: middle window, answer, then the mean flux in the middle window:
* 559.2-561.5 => -0.13 mag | 30.6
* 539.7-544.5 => 0.02 mag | 27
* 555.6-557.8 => -0.02 mag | 27.5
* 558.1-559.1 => 0.00 mag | 27.1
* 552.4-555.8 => 0.05 mag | 26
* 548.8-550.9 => -0.03 mag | 28.1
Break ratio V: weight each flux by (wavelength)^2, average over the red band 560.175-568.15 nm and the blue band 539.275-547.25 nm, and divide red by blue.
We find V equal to 1.1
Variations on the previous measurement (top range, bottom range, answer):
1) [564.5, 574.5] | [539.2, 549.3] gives 1.08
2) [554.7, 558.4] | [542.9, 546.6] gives 1.06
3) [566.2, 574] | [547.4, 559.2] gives 1.06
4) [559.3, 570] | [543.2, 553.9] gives 1.09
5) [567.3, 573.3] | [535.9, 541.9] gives 1.10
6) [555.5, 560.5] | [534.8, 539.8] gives 1.09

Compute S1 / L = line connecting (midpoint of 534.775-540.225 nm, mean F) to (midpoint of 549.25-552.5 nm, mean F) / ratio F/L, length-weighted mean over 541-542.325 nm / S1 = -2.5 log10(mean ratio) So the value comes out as 0.02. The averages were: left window 28.2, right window 27.1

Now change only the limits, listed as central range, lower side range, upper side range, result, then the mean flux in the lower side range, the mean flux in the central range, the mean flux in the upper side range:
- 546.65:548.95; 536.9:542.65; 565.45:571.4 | -0.01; 27.8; 27.5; 26.2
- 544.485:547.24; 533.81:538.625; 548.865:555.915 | -0.03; 27.5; 27.8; 26.7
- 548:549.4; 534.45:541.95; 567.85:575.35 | 0.02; 27.6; 27.1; 27.8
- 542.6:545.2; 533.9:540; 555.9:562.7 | 0.05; 28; 27.1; 29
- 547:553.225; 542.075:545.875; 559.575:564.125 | 0.03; 27.4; 27.1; 29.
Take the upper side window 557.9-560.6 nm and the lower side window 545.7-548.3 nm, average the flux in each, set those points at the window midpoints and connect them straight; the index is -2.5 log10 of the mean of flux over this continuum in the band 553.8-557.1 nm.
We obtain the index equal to 0.07 mag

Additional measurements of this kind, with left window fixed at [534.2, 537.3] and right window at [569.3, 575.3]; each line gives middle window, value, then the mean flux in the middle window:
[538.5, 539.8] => -0.05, 29.1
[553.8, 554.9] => 0.06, 26.5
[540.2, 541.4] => 0.11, 25.2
